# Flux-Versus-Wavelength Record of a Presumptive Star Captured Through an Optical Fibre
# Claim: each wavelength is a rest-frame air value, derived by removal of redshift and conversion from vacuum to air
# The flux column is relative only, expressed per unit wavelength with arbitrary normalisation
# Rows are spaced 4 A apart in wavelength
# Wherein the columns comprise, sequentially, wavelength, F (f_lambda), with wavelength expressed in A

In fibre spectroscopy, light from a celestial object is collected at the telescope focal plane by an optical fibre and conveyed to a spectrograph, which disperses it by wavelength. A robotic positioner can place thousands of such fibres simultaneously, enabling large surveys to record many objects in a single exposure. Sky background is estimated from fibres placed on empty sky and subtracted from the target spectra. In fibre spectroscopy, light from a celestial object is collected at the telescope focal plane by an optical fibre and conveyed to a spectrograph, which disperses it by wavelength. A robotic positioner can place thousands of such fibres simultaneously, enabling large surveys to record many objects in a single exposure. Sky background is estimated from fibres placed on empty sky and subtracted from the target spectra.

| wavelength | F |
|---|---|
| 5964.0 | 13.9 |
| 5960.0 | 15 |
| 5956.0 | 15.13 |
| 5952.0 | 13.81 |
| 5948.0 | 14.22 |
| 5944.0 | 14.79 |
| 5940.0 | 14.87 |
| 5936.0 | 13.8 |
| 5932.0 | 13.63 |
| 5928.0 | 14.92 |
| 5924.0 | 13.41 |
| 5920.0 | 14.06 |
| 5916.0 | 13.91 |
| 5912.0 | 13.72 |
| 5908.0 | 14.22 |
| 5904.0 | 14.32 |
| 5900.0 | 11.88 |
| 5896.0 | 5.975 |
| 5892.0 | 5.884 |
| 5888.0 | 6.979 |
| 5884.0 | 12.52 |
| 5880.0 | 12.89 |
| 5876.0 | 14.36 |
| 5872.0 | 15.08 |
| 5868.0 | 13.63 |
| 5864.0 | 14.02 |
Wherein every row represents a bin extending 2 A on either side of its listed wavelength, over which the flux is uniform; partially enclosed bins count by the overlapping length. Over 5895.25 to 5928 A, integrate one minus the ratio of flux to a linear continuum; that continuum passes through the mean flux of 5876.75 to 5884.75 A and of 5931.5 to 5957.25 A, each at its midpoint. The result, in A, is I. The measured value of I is 1.4 A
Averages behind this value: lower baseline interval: 13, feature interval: 13.1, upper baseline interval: 14.3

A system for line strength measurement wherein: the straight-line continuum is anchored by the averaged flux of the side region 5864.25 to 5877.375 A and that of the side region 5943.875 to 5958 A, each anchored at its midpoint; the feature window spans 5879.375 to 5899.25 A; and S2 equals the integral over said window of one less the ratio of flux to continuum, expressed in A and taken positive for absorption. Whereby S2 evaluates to 7.7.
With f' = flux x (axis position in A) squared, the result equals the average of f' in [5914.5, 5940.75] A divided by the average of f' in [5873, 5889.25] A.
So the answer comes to 1.18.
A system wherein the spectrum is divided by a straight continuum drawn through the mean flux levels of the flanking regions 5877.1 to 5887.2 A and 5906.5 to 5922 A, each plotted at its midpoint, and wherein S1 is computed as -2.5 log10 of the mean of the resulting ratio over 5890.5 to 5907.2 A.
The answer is 0.31 mag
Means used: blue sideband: 12.2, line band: 9.96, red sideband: 14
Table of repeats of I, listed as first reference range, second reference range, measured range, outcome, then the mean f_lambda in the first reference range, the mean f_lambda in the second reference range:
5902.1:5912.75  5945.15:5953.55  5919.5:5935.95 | 0.2 A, 14.1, 14.1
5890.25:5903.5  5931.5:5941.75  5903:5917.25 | -4.9 A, 8.68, 14.2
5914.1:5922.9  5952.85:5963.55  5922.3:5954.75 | 0.3 A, 13.9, 14.8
